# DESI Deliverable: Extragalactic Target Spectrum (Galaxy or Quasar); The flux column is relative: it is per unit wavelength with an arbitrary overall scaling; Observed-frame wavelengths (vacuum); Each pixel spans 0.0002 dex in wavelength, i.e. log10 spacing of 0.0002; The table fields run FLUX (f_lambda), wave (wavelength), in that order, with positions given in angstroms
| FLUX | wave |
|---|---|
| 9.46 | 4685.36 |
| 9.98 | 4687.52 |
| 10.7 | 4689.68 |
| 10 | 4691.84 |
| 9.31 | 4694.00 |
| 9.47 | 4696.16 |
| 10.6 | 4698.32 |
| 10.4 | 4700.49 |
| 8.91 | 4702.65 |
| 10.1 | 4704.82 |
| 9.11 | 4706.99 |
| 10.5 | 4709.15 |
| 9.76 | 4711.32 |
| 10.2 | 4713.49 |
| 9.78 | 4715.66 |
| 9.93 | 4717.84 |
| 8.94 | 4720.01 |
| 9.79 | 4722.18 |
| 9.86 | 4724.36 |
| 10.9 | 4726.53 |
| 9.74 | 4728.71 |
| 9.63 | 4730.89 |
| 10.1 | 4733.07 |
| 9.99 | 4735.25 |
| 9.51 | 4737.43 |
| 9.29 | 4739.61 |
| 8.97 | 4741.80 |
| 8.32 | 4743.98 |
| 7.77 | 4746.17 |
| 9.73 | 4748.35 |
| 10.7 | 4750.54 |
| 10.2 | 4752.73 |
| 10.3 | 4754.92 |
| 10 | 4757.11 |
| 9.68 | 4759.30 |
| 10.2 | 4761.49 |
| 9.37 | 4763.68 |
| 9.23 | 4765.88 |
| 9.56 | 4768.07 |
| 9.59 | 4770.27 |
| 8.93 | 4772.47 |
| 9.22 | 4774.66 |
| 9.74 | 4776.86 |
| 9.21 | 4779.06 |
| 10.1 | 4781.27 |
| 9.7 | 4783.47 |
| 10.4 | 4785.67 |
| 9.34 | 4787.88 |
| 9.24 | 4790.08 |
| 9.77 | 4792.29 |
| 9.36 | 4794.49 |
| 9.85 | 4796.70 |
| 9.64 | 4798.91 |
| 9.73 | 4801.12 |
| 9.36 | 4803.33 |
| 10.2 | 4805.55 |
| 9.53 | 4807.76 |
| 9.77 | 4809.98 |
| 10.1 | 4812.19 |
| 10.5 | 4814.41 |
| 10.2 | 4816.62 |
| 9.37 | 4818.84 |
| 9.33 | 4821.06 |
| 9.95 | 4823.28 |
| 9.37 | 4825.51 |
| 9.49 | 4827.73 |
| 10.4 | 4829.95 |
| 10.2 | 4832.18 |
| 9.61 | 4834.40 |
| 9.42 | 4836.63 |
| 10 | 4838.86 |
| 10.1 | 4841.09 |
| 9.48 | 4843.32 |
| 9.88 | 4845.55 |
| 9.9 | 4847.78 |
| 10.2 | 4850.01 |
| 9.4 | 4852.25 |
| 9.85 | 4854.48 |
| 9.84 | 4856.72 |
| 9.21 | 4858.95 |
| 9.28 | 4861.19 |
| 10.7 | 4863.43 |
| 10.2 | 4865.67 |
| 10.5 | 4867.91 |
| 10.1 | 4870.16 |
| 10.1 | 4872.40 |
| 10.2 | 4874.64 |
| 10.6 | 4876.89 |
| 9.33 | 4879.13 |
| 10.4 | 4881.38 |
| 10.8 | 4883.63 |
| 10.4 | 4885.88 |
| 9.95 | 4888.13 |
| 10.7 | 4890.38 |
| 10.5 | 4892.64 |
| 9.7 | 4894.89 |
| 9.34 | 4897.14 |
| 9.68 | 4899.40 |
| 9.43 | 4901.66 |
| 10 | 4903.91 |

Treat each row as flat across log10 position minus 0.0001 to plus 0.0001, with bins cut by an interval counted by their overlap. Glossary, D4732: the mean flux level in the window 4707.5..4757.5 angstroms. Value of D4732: 9.72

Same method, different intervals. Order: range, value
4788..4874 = 9.82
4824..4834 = 9.85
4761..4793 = 9.56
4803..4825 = 9.83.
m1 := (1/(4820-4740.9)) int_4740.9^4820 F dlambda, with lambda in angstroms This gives 9.64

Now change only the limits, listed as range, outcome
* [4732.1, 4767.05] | 9.58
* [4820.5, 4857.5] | 9.79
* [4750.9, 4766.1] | 9.93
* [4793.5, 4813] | 9.72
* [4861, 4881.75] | 10.2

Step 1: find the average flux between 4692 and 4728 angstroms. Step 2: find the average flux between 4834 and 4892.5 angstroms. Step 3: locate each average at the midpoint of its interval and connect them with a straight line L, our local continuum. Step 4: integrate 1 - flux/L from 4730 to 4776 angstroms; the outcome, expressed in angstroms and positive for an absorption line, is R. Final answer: 1.7 angstroms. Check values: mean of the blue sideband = 9.85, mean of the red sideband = 10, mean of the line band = 9.54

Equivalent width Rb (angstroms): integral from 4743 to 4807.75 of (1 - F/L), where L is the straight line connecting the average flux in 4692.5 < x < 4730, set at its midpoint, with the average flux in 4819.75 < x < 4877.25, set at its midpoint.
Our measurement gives 1.7 angstroms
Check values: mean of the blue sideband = 9.84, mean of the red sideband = 9.89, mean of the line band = 9.6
